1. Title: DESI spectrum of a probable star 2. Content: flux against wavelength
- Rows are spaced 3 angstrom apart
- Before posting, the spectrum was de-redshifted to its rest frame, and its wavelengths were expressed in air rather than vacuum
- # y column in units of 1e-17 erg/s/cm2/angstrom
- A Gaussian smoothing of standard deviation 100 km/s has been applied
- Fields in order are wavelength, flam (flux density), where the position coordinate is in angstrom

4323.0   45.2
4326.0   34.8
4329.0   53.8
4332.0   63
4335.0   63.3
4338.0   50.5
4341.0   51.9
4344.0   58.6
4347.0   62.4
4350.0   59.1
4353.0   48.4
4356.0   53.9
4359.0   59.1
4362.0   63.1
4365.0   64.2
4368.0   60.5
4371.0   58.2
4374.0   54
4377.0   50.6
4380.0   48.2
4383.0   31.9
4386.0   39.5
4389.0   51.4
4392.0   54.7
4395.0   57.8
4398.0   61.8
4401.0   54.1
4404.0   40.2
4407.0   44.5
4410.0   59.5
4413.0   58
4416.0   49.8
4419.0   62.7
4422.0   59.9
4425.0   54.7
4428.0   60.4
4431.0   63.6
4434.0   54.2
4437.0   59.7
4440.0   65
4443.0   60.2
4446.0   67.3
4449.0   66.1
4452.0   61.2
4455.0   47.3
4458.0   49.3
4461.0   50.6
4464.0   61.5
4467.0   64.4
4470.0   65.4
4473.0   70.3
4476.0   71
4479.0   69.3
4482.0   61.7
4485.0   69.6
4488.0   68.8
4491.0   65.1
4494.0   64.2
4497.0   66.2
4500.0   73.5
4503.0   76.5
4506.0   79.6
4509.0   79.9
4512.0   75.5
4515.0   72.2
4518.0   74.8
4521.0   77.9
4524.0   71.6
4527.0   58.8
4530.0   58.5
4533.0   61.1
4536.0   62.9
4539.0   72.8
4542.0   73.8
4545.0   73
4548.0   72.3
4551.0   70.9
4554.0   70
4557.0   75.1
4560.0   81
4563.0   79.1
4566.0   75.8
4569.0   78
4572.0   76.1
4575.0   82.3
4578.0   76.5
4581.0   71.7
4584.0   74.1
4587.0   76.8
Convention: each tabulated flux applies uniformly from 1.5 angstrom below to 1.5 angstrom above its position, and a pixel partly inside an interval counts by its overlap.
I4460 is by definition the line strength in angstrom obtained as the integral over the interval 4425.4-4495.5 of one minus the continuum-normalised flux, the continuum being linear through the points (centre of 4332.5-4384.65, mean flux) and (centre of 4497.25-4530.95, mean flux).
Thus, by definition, 4.6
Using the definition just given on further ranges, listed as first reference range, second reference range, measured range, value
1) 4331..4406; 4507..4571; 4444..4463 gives 1.8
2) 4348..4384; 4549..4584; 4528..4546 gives 1.5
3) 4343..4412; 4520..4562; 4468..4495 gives -1.4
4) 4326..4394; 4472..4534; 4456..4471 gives 1.8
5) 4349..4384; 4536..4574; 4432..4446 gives 0.3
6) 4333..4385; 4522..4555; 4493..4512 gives -2.4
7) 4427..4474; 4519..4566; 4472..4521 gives -4.3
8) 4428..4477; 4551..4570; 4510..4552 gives 1.2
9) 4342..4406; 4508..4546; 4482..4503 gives -0.5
